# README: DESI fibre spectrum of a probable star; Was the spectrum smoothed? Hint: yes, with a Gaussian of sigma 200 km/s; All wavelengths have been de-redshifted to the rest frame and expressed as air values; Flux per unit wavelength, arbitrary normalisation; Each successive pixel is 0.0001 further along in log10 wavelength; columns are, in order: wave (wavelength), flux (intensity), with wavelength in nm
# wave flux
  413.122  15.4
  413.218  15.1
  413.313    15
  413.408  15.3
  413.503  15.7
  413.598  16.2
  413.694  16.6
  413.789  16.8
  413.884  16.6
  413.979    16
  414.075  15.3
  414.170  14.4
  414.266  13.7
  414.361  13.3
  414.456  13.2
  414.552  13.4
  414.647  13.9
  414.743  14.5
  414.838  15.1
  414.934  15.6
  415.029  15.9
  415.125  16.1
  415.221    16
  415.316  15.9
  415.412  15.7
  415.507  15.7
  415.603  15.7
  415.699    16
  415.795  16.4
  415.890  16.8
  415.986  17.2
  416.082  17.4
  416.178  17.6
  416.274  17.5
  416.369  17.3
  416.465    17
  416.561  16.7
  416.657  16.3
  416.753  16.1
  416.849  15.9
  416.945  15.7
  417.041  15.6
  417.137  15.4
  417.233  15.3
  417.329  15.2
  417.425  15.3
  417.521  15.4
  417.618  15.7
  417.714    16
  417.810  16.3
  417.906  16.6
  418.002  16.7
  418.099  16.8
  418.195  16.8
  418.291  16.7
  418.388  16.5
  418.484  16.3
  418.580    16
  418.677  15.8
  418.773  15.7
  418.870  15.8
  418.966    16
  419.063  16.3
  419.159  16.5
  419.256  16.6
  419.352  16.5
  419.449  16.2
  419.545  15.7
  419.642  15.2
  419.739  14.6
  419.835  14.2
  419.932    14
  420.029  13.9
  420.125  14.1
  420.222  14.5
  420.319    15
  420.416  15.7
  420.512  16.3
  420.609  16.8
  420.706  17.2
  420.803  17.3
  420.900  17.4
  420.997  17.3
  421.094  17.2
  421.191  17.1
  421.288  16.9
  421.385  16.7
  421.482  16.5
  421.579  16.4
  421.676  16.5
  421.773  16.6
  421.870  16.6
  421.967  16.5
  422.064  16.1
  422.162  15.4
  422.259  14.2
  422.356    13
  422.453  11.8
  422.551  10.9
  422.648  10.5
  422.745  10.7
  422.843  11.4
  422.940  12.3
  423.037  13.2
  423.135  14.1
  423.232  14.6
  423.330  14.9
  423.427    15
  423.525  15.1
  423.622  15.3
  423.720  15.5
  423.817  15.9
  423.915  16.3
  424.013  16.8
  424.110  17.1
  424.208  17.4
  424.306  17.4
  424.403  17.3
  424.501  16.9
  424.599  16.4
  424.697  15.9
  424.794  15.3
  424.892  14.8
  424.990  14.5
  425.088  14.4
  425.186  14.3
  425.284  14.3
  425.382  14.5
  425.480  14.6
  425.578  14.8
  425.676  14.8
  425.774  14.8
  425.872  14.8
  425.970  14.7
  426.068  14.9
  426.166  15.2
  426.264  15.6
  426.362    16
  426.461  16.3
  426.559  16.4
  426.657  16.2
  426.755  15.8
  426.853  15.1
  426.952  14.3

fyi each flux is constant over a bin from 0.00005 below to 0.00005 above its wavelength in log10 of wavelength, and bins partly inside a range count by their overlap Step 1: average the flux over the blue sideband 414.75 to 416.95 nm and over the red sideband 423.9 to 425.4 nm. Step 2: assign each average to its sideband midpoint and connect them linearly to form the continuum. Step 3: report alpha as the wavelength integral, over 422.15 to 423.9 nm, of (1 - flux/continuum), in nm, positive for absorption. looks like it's 0.26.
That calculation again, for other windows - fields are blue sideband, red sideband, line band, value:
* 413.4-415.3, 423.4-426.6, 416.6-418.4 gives -0.08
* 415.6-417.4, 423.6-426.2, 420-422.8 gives 0.09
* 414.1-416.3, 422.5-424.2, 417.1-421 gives -0.26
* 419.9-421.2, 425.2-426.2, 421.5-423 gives 0.15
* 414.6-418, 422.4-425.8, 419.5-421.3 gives -0.06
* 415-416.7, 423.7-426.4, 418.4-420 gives 0.05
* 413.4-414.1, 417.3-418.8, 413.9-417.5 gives 0.10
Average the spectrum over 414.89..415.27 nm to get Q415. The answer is 15.9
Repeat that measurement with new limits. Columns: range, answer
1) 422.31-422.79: 11.4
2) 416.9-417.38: 15.4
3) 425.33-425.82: 14.7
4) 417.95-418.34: 16.7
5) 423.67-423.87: 15.7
